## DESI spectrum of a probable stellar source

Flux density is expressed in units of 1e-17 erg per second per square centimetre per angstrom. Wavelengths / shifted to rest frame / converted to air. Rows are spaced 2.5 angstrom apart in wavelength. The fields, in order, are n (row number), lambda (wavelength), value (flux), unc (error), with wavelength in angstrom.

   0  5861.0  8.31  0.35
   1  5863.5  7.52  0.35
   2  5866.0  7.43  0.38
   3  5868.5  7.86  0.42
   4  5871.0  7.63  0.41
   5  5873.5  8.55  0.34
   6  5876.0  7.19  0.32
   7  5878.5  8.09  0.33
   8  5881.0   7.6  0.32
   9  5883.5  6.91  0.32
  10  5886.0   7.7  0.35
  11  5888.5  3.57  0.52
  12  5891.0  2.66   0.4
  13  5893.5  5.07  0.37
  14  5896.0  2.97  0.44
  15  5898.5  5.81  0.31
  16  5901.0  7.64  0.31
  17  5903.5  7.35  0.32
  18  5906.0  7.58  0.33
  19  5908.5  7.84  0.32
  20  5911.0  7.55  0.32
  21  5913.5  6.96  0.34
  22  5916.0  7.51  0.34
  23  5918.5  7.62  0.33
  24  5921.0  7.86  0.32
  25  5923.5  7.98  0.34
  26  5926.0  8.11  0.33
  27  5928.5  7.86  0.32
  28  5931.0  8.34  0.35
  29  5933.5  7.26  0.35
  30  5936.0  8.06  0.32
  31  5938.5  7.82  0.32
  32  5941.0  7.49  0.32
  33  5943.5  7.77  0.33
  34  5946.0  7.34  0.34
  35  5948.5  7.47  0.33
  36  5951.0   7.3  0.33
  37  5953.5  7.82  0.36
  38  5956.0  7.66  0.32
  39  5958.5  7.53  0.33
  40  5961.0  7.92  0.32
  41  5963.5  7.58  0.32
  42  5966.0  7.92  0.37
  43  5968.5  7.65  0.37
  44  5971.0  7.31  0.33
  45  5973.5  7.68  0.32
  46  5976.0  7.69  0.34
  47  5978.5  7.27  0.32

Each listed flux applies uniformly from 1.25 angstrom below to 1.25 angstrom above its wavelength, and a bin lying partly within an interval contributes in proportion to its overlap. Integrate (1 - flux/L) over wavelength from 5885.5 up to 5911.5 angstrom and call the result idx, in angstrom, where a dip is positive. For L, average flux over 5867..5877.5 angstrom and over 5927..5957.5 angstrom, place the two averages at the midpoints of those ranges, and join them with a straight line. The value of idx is 6.3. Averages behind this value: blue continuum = 7.81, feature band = 5.88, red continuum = 7.68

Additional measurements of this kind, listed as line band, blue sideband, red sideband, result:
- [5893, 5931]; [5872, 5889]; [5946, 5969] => 1.46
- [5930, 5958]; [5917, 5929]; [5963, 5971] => 0.44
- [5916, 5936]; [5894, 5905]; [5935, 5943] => -1.94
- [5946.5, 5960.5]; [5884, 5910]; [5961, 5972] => -0.46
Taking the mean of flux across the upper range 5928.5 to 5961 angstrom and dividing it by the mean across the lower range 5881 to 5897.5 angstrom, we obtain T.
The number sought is 1.52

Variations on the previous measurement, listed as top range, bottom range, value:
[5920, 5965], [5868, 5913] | 1.17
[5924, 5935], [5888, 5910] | 1.39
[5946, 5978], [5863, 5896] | 1.15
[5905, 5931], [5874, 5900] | 1.32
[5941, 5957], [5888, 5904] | 1.52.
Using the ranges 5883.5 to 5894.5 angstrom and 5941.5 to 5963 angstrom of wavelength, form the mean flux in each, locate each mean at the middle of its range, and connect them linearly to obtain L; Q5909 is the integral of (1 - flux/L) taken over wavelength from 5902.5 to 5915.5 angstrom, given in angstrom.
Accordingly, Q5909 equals -3.7 angstrom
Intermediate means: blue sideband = 4.99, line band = 7.46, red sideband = 7.6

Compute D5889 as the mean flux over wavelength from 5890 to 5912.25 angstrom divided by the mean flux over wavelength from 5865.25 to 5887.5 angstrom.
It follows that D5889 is 0.80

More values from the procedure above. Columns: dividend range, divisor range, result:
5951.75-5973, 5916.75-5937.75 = 0.97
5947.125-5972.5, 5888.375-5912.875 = 1.28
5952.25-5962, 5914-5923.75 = 1.01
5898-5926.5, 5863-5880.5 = 0.97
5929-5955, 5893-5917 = 1.15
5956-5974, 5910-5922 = 1.02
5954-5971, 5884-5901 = 1.55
